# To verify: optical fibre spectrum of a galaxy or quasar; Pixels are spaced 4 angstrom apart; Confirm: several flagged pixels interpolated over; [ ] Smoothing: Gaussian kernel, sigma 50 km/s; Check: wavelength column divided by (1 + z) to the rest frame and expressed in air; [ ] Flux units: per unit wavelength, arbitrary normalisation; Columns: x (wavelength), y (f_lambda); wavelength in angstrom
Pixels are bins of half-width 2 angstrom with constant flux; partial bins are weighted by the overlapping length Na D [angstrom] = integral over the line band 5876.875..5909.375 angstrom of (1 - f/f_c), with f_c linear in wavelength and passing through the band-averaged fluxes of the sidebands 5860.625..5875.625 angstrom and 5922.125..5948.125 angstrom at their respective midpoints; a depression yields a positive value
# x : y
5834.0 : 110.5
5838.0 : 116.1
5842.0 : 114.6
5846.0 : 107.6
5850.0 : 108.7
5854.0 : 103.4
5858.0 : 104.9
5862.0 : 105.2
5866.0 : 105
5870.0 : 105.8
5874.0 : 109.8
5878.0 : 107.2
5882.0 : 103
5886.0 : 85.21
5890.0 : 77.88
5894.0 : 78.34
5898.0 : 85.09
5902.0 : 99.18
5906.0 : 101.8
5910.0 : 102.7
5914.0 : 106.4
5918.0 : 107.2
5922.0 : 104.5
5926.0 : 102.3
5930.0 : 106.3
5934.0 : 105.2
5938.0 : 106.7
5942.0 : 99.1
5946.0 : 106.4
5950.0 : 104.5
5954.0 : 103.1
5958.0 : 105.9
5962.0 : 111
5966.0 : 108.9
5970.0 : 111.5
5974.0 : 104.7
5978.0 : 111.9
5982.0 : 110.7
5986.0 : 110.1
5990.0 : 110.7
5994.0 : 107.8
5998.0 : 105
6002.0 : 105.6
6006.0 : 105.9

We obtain 4.1 angstrom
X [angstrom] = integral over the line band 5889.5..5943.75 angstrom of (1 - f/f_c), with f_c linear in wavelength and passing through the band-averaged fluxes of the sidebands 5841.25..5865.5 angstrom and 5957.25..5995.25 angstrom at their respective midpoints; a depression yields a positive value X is 4.46 angstrom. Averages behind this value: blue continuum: 107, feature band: 99.3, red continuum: 109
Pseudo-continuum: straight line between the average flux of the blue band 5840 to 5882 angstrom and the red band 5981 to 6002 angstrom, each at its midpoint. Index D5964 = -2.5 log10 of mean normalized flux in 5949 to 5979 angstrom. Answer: 0.01 mag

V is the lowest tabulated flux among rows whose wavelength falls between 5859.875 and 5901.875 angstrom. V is 77.88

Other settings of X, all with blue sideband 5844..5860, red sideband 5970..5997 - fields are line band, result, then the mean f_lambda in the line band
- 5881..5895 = 2.8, 85.5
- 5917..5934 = 0.5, 105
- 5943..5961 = 0.6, 105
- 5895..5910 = 1.7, 95.2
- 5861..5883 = 0.1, 106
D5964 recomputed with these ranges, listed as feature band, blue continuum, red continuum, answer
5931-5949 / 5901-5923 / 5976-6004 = 0.01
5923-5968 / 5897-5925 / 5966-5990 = 0.00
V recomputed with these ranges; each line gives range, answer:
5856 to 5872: 104.9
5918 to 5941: 102.3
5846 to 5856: 103.4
